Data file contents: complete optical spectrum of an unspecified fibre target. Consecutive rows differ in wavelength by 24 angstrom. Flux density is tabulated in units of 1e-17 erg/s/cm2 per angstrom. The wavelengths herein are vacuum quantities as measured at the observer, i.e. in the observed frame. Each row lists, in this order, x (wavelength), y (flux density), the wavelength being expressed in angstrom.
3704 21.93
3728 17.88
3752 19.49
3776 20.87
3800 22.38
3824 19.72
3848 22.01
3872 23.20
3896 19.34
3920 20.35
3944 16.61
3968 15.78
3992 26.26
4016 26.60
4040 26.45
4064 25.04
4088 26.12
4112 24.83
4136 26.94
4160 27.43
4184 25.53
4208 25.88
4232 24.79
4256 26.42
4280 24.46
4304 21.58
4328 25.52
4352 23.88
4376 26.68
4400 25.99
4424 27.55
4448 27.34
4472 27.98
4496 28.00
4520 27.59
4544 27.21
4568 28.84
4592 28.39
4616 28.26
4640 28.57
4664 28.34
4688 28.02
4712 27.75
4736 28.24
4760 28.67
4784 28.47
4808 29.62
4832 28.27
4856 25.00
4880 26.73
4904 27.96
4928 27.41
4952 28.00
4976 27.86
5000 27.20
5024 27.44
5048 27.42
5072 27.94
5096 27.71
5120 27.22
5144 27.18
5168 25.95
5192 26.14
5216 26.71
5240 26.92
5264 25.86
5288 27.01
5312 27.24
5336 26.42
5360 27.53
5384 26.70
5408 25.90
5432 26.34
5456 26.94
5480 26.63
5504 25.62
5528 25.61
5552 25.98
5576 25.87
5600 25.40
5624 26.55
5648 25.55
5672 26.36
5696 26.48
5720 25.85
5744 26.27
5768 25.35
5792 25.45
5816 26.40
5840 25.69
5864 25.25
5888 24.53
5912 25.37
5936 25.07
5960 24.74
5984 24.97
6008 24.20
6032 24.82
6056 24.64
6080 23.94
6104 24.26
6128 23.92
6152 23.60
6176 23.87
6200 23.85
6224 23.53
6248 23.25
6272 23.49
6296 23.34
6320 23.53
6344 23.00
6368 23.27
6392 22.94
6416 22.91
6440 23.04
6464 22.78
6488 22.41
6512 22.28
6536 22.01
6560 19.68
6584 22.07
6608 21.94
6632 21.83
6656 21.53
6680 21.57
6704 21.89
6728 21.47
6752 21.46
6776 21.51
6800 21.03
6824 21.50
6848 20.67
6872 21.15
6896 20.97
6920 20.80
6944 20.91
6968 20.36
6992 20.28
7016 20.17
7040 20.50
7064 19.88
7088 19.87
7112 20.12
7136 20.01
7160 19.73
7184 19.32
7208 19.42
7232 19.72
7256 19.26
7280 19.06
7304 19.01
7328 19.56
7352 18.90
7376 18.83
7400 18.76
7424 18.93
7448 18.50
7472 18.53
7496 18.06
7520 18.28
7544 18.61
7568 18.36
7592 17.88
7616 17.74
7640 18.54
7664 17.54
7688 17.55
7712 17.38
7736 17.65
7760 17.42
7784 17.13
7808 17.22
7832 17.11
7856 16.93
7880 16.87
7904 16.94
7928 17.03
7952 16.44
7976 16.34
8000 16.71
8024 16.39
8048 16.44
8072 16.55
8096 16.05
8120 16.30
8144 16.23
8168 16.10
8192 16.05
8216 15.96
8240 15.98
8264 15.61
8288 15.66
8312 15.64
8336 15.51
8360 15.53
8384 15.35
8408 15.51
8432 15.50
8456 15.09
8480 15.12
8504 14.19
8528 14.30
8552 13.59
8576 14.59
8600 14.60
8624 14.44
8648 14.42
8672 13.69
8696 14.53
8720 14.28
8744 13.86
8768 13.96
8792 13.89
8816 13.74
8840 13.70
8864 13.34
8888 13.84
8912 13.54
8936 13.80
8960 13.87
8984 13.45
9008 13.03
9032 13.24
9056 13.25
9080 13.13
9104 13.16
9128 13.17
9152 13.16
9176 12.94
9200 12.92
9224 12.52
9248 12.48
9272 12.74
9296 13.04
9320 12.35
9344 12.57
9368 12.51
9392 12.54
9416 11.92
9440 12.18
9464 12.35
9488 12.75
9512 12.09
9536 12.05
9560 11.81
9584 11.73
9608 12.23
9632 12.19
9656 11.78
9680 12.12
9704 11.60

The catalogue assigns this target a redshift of 0.00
